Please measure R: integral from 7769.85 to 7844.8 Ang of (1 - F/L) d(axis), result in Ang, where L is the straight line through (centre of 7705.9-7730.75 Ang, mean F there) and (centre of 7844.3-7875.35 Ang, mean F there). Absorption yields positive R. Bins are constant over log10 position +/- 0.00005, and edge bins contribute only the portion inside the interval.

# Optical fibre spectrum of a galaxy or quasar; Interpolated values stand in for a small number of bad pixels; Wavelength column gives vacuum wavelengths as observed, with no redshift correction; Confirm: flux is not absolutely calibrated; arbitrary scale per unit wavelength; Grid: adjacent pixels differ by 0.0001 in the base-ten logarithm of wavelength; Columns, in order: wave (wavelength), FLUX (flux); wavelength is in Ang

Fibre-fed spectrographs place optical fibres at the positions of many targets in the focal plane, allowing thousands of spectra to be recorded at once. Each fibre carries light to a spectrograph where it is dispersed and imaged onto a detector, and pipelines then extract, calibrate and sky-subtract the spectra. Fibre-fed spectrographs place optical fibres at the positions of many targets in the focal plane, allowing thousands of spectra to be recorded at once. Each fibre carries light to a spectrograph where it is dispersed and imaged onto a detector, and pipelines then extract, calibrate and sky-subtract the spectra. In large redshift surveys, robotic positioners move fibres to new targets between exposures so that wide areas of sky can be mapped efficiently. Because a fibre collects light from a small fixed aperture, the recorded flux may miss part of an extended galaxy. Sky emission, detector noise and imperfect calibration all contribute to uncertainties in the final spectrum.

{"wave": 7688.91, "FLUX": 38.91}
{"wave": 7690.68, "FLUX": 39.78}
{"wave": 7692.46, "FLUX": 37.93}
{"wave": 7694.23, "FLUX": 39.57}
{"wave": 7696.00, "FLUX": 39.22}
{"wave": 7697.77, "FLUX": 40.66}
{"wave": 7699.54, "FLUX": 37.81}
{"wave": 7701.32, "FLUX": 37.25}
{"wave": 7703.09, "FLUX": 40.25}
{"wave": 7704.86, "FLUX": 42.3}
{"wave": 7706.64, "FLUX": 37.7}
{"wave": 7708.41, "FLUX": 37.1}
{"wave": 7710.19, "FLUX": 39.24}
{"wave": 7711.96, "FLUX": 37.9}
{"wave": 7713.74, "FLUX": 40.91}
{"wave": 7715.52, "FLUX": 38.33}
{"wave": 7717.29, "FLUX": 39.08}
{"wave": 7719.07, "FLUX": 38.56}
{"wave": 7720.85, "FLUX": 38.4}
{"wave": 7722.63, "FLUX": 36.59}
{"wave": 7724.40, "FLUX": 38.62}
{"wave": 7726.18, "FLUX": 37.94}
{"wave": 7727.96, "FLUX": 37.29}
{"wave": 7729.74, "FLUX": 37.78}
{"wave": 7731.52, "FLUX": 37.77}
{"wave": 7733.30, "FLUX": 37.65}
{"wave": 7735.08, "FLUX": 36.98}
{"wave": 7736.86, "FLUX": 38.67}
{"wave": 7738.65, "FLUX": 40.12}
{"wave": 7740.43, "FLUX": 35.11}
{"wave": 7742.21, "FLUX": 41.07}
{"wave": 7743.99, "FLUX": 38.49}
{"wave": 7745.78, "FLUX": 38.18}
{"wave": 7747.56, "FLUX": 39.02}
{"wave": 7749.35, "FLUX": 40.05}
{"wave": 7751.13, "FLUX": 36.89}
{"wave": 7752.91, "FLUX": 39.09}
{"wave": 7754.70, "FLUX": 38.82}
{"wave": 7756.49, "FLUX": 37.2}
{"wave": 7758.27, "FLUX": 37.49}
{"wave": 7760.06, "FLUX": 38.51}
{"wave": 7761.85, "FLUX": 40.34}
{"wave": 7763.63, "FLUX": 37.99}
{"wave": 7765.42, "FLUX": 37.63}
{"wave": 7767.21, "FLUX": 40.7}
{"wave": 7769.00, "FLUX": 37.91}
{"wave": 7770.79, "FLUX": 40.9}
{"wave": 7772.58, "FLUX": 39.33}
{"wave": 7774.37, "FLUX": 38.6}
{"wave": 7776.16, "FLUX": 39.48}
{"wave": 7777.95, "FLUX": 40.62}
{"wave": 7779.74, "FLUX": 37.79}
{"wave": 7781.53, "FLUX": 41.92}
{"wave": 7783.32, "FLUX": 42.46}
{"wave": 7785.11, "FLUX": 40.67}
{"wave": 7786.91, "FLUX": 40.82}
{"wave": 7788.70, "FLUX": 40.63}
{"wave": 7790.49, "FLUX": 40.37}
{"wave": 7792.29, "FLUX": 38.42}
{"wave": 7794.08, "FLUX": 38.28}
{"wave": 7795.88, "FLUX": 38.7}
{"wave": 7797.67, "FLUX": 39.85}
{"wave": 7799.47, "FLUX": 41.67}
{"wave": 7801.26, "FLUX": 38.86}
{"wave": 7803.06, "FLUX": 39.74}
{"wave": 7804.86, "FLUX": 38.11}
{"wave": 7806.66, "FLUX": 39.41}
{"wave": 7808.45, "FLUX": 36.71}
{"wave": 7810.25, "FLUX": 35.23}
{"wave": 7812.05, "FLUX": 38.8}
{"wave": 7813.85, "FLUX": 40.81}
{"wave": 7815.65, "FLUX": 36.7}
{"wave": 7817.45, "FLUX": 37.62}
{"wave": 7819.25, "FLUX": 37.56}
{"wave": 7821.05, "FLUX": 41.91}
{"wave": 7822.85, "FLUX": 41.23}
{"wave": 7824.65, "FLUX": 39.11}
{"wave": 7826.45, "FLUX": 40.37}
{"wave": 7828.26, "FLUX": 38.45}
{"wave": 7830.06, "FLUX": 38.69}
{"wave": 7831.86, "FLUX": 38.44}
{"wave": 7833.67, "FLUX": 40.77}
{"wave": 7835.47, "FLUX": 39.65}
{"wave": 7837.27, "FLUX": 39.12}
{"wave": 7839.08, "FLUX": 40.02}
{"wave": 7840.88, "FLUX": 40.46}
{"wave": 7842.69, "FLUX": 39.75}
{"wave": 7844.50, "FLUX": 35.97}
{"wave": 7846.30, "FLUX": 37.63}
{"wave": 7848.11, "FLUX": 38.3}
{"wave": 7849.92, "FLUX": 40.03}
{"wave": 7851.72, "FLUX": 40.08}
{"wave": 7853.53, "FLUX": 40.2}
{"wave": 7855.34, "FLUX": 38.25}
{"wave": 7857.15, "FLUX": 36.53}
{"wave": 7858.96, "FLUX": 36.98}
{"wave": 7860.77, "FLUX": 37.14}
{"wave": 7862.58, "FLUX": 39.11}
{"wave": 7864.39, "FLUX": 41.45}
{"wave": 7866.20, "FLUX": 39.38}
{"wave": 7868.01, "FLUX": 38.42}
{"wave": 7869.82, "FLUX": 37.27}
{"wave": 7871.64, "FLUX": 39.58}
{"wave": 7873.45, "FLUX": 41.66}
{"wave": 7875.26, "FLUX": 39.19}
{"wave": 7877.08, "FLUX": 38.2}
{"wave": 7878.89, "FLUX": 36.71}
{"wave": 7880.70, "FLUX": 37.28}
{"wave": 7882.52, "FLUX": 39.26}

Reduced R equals -1.6 Ang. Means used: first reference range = 38.3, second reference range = 38.8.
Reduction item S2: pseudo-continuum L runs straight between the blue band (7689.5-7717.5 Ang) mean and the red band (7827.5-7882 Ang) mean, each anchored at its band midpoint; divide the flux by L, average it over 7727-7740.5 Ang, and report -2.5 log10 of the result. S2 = 0.034 mag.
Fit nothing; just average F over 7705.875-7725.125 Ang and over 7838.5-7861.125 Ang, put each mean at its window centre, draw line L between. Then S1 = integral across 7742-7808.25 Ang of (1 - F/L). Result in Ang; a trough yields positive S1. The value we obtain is -1.4 Ang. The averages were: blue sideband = 38.4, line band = 39.3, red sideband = 38.6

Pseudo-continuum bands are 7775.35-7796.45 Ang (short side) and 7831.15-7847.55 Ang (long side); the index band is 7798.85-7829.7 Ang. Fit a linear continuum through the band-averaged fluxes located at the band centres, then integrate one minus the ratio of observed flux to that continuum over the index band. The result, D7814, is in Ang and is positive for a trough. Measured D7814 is 0.5 Ang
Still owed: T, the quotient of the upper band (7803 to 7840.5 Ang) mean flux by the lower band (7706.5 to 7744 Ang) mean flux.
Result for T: 1.02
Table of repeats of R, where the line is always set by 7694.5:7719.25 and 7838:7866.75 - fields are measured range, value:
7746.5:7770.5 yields 0.2 Ang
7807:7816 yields 0.2 Ang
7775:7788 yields -0.5 Ang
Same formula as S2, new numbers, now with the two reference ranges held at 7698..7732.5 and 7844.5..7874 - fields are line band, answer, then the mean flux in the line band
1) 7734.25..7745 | 0.00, 38.4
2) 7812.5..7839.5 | -0.02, 39.3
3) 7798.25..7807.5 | -0.02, 39.5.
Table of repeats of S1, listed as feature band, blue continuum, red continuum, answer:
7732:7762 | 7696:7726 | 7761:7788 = 0.7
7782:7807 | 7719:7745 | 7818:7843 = -0.5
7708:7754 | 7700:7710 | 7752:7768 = 0.5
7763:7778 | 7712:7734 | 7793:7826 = -0.2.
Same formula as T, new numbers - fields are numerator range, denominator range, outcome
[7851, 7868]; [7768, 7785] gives 0.97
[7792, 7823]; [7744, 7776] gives 1.00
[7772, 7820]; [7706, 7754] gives 1.02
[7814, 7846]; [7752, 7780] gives 1.01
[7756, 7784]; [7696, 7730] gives 1.02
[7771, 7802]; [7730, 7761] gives 1.04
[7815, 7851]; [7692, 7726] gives 1.01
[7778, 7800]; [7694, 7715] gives 1.03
